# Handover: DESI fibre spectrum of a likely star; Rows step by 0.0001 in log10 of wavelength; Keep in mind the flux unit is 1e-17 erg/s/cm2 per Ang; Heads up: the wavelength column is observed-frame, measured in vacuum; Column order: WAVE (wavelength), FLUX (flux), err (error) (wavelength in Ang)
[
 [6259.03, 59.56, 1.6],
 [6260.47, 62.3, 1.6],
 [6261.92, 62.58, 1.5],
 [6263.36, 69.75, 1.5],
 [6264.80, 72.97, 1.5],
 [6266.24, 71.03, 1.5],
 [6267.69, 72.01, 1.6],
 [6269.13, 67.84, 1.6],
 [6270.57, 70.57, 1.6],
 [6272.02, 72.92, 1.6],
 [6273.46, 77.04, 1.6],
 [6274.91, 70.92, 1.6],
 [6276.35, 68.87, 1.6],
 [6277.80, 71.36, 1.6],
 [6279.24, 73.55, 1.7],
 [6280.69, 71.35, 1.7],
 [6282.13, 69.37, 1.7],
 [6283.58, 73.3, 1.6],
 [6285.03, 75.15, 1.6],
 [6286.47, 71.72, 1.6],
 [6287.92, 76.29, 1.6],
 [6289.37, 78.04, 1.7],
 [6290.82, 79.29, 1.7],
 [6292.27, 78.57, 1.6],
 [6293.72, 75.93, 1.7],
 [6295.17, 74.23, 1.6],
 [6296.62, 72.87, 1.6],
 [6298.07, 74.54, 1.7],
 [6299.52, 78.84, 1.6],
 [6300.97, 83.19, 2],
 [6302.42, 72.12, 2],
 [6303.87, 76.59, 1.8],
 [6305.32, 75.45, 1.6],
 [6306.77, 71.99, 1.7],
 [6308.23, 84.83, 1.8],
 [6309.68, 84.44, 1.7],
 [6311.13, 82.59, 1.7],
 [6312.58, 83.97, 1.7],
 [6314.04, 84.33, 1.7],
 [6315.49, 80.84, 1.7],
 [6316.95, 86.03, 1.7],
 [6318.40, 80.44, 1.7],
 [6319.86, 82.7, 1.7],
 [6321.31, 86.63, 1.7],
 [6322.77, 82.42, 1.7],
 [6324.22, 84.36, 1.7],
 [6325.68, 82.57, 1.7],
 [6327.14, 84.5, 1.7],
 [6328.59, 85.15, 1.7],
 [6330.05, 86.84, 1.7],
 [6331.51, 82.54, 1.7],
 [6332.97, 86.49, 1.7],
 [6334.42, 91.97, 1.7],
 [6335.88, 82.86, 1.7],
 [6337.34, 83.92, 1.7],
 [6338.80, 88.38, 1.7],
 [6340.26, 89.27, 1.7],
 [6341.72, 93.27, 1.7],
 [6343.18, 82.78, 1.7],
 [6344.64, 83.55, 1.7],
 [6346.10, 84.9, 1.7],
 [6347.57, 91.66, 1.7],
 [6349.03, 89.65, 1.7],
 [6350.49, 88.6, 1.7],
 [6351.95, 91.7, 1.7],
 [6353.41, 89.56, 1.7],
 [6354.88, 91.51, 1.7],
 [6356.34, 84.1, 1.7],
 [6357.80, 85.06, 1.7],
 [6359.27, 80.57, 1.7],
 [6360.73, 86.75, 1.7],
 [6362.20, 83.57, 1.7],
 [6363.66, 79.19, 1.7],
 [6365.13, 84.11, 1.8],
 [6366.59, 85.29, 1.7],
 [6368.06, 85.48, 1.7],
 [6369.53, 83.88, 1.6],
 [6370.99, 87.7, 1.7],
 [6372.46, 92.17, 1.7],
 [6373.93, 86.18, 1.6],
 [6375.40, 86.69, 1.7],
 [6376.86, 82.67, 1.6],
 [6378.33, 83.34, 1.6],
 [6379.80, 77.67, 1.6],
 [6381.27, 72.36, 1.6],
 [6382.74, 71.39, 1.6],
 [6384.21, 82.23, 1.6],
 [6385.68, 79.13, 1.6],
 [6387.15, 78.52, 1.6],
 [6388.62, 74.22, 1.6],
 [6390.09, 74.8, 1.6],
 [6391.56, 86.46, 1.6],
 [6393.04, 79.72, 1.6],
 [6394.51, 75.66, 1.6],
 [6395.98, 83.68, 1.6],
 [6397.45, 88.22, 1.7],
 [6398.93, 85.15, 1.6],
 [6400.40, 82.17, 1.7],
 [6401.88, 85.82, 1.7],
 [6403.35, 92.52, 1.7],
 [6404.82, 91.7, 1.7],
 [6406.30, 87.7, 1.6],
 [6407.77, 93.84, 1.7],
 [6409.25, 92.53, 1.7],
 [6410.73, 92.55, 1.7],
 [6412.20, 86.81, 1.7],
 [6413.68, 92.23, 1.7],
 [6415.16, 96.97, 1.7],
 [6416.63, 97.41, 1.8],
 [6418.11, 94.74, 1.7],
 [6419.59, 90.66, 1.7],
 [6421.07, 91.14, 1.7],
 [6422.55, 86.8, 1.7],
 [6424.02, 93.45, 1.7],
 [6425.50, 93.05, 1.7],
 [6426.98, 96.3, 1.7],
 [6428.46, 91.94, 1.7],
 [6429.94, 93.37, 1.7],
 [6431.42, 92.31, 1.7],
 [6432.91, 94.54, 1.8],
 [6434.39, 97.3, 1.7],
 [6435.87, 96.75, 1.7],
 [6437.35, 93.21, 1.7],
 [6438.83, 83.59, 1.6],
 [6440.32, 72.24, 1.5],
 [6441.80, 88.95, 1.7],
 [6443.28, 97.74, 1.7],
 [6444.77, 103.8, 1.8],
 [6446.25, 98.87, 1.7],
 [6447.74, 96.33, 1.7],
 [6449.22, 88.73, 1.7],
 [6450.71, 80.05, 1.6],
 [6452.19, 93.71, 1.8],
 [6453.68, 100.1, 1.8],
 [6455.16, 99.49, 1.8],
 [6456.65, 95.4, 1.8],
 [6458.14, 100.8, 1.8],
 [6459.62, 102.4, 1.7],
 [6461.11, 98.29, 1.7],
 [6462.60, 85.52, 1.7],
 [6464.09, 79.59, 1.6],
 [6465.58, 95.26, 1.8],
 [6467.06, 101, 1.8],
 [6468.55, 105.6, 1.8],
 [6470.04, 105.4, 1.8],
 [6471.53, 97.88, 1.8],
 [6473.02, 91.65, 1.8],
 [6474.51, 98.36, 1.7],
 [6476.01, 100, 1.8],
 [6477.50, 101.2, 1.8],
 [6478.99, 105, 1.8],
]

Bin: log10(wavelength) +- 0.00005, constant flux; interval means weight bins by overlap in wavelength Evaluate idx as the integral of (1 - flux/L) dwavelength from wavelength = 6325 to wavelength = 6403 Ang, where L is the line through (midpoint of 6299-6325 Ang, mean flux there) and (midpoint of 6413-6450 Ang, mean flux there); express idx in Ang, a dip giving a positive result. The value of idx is 1.7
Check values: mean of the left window 81.2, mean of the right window 92.9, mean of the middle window 84.3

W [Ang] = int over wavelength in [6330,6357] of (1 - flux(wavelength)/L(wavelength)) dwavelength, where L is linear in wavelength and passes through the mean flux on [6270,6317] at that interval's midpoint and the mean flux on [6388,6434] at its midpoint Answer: -1.9 Ang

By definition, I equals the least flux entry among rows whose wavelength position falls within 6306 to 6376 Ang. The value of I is 71.99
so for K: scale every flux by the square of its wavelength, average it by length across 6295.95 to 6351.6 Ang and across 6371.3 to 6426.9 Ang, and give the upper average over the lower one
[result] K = 1.1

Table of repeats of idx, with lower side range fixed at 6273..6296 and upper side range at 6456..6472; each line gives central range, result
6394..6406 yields 0.4 Ang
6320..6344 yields -1.7 Ang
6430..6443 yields 0.4 Ang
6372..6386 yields 0.8 Ang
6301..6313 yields -0.3 Ang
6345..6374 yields -1.0 Ang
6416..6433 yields -0.2 Ang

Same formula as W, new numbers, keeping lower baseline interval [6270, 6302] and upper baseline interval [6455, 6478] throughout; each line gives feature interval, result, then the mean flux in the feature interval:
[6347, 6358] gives -0.84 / 89.2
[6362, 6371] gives 0.07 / 84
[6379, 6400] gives 1.98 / 79.3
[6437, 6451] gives 0.56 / 90.6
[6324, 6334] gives -0.63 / 84.9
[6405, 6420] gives -0.35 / 92.5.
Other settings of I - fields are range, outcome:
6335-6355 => 82.78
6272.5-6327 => 68.87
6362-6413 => 71.39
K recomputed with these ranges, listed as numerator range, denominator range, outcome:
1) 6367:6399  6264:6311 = 1.13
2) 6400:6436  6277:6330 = 1.21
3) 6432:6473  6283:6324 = 1.25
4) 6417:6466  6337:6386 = 1.12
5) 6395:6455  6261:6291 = 1.33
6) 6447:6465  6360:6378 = 1.13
